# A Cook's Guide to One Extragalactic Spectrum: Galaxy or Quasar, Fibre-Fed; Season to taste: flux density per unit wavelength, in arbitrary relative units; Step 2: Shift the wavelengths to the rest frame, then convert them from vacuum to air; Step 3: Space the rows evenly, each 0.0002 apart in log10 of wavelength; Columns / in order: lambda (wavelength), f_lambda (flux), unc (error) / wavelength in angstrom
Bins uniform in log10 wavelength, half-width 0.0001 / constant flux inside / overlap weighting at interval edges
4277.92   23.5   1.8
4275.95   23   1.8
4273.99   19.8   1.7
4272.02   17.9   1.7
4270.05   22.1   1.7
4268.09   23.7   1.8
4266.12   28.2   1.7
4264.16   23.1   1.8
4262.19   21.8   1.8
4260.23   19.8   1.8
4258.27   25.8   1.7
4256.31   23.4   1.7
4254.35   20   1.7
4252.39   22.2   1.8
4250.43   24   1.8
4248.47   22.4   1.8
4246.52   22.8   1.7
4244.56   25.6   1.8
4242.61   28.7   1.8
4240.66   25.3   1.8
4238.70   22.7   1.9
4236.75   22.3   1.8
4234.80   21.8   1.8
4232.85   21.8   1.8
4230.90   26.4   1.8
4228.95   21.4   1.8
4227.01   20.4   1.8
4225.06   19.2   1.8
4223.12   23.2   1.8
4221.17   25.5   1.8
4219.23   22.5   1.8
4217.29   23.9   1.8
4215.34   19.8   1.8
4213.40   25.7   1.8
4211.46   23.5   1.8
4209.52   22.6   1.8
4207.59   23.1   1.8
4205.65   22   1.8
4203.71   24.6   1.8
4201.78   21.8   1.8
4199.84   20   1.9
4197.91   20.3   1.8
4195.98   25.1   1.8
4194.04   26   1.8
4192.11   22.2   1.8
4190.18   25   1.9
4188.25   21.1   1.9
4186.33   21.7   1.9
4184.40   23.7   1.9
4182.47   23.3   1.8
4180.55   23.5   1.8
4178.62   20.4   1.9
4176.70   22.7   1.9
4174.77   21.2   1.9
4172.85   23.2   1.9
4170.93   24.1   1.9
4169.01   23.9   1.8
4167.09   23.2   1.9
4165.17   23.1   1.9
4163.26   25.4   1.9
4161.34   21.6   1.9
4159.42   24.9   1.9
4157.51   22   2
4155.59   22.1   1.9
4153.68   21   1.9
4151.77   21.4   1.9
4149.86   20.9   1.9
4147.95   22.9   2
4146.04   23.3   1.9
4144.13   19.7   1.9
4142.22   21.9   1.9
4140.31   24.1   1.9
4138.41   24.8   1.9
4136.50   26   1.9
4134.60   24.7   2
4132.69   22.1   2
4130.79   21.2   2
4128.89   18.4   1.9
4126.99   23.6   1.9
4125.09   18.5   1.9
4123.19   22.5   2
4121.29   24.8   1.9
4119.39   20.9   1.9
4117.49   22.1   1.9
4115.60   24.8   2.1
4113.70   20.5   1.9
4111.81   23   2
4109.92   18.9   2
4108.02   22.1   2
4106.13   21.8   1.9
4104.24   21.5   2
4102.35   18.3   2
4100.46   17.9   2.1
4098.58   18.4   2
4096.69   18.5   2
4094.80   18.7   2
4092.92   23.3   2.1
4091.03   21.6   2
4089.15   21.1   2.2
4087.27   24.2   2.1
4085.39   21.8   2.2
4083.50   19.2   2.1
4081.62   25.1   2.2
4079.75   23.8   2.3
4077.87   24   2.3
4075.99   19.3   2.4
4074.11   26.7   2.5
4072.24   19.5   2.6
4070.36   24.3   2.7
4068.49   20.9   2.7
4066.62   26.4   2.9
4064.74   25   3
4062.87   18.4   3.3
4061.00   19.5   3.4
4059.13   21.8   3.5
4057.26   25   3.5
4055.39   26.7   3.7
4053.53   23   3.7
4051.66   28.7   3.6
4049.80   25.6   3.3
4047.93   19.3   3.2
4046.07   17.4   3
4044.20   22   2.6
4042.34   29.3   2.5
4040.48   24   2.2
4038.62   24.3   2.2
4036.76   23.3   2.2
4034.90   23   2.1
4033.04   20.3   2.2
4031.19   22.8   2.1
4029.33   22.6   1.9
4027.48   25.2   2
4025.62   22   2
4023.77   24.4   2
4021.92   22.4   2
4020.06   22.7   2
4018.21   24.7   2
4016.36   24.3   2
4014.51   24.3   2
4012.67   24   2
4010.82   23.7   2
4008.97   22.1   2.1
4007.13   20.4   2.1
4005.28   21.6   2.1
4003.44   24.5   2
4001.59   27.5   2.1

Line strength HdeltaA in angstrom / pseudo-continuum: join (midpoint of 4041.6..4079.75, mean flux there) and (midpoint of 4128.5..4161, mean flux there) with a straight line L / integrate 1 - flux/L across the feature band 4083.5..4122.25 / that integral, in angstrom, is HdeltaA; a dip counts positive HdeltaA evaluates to 2.8 angstrom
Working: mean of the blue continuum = 23.1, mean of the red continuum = 22.5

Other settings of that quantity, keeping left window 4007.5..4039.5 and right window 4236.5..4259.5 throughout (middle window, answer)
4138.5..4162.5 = 1.30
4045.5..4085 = 0.80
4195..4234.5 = 1.77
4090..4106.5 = 2.45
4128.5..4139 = 0.21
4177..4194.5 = 0.54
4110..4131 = 1.55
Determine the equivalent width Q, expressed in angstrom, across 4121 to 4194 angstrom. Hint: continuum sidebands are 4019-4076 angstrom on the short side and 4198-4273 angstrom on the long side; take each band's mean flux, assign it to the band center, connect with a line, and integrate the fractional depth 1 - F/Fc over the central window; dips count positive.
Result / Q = 1.1 angstrom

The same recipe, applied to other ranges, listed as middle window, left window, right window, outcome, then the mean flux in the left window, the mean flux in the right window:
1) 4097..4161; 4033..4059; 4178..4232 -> 3.95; 23.8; 22.8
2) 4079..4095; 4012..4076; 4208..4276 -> 0.68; 23.3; 22.9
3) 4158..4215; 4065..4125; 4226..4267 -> -0.79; 21.8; 23.3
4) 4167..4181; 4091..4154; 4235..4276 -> -0.35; 21.6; 23.1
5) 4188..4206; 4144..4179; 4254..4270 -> -0.06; 22.6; 23.3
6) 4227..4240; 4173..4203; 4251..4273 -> -0.03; 22.6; 22.6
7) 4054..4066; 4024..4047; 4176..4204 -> 0.09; 23.1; 22.7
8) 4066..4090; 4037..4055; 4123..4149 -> 0.58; 23.8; 22.4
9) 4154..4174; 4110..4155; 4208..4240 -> -0.76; 22.2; 22.7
